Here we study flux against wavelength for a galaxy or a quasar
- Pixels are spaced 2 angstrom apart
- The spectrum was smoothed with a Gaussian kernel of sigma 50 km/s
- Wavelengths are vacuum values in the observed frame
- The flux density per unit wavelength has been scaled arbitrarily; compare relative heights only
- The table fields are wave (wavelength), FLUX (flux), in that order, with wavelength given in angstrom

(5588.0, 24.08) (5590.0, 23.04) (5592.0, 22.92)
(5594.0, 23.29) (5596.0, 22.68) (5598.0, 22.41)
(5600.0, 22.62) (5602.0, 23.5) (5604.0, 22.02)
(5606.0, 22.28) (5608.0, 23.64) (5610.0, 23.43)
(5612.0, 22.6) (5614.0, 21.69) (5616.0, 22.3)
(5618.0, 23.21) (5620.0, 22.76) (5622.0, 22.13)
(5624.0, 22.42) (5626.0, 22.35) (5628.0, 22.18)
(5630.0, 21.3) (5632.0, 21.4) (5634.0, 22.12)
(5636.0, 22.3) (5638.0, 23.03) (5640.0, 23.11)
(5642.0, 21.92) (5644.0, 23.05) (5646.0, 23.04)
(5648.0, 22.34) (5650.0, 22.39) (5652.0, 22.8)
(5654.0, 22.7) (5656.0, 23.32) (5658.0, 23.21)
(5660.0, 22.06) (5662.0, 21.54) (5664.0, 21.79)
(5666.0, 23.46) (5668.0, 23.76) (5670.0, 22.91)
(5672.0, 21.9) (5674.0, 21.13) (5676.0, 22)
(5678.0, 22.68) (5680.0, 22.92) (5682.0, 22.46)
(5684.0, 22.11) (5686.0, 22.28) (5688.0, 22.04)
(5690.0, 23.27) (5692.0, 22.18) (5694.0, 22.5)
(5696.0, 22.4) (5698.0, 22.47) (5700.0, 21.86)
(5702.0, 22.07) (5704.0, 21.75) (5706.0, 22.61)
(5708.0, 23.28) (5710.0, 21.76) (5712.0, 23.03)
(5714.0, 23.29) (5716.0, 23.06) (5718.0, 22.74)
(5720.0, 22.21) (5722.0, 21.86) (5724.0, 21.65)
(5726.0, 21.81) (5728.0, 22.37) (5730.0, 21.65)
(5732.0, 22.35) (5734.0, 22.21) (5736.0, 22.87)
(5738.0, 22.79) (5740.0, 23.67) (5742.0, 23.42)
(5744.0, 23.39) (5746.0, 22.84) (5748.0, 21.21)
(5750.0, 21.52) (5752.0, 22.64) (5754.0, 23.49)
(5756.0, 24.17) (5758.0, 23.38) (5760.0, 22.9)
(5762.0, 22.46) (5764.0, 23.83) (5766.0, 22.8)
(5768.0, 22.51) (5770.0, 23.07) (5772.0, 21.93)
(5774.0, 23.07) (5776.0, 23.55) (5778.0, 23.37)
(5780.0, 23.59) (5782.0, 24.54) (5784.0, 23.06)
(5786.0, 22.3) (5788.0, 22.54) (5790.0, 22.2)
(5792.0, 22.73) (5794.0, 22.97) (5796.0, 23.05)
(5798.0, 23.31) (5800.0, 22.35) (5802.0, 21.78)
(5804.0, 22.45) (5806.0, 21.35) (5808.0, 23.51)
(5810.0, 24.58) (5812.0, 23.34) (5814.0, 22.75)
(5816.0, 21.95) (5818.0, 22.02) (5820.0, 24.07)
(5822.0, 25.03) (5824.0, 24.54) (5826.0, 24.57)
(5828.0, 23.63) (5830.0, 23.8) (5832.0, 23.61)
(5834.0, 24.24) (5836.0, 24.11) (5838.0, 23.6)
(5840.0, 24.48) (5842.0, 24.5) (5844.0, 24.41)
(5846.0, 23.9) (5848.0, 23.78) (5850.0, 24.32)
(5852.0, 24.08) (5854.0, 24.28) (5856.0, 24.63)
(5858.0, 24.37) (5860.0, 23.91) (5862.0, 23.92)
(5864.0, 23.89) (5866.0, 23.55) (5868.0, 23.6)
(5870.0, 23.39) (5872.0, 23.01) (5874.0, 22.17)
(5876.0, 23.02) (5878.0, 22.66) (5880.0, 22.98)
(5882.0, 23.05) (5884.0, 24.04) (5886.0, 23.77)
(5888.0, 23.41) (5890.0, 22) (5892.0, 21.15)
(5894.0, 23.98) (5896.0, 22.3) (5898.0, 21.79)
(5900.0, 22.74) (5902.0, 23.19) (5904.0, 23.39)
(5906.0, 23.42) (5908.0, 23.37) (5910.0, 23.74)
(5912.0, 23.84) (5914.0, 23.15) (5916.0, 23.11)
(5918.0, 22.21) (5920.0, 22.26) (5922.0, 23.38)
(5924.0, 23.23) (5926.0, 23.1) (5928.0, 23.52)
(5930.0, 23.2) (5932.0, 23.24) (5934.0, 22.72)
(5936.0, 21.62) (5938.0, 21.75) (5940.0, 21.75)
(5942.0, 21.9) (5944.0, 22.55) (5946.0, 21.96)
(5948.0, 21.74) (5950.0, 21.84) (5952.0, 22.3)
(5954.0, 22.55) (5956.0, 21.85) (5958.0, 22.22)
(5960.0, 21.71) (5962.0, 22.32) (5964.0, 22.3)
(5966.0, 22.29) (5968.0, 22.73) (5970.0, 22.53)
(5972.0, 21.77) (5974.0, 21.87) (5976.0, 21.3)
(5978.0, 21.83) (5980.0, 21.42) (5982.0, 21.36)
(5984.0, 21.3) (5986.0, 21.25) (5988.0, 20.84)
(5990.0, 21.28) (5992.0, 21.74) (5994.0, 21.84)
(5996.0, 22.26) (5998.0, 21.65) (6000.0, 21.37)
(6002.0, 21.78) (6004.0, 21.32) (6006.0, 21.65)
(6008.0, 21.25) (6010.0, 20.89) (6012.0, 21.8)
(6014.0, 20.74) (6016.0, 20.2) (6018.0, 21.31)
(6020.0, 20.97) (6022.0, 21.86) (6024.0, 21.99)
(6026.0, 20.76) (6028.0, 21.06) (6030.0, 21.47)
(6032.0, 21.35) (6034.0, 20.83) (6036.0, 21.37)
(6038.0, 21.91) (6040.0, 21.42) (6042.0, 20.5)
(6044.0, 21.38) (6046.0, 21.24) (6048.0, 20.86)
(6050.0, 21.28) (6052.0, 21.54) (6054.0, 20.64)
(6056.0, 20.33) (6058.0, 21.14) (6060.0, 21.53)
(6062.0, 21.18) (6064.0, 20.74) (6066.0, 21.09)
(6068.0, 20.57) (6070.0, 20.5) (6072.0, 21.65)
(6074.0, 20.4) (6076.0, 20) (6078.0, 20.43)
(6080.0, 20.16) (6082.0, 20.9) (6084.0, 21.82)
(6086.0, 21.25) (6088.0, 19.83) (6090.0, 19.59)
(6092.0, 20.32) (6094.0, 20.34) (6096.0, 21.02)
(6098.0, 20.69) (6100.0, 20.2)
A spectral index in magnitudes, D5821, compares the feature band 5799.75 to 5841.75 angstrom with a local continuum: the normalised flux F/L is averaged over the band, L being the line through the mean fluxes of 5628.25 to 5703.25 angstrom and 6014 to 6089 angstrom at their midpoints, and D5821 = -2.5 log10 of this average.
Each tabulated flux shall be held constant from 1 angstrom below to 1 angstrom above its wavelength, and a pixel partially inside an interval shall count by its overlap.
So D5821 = -0.08 mag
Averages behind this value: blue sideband 22.4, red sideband 21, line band 23.5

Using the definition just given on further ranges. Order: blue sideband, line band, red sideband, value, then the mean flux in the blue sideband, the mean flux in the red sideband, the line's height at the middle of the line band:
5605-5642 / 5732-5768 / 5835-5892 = 0.01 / 22.4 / 23.6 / 23.1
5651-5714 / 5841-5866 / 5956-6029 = -0.10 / 22.5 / 21.6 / 22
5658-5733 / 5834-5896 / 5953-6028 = -0.08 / 22.4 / 21.6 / 21.9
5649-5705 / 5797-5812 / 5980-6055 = -0.04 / 22.4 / 21.3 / 22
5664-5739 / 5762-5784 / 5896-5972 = -0.03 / 22.4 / 22.6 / 22.5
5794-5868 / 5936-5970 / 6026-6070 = 0.00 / 23.6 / 21.1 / 22.2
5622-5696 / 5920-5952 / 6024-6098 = -0.05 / 22.4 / 20.9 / 21.4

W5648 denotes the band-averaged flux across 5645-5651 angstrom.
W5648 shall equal 22.6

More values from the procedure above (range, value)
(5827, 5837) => 23.9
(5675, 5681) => 22.5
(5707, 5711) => 22.5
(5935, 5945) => 21.9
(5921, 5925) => 23.3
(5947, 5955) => 22.1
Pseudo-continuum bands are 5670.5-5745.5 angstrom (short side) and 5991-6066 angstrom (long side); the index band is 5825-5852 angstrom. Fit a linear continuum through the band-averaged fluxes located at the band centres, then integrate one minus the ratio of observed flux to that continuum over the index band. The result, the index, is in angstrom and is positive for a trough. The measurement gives -2.6 angstrom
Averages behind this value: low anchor 22.4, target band 24.1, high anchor 21.3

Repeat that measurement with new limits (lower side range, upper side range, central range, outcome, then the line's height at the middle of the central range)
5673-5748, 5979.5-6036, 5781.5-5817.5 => -1.1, 22.1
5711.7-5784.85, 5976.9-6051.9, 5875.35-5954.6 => -3.2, 21.9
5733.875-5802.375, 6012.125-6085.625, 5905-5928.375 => -1.3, 21.9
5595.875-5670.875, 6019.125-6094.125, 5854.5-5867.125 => -1.4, 21.7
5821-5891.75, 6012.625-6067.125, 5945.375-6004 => 0.6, 22.1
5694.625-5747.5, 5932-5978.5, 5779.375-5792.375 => -0.3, 22.4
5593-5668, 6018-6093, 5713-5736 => -0.1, 22.2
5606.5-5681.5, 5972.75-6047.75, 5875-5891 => -1.0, 21.8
